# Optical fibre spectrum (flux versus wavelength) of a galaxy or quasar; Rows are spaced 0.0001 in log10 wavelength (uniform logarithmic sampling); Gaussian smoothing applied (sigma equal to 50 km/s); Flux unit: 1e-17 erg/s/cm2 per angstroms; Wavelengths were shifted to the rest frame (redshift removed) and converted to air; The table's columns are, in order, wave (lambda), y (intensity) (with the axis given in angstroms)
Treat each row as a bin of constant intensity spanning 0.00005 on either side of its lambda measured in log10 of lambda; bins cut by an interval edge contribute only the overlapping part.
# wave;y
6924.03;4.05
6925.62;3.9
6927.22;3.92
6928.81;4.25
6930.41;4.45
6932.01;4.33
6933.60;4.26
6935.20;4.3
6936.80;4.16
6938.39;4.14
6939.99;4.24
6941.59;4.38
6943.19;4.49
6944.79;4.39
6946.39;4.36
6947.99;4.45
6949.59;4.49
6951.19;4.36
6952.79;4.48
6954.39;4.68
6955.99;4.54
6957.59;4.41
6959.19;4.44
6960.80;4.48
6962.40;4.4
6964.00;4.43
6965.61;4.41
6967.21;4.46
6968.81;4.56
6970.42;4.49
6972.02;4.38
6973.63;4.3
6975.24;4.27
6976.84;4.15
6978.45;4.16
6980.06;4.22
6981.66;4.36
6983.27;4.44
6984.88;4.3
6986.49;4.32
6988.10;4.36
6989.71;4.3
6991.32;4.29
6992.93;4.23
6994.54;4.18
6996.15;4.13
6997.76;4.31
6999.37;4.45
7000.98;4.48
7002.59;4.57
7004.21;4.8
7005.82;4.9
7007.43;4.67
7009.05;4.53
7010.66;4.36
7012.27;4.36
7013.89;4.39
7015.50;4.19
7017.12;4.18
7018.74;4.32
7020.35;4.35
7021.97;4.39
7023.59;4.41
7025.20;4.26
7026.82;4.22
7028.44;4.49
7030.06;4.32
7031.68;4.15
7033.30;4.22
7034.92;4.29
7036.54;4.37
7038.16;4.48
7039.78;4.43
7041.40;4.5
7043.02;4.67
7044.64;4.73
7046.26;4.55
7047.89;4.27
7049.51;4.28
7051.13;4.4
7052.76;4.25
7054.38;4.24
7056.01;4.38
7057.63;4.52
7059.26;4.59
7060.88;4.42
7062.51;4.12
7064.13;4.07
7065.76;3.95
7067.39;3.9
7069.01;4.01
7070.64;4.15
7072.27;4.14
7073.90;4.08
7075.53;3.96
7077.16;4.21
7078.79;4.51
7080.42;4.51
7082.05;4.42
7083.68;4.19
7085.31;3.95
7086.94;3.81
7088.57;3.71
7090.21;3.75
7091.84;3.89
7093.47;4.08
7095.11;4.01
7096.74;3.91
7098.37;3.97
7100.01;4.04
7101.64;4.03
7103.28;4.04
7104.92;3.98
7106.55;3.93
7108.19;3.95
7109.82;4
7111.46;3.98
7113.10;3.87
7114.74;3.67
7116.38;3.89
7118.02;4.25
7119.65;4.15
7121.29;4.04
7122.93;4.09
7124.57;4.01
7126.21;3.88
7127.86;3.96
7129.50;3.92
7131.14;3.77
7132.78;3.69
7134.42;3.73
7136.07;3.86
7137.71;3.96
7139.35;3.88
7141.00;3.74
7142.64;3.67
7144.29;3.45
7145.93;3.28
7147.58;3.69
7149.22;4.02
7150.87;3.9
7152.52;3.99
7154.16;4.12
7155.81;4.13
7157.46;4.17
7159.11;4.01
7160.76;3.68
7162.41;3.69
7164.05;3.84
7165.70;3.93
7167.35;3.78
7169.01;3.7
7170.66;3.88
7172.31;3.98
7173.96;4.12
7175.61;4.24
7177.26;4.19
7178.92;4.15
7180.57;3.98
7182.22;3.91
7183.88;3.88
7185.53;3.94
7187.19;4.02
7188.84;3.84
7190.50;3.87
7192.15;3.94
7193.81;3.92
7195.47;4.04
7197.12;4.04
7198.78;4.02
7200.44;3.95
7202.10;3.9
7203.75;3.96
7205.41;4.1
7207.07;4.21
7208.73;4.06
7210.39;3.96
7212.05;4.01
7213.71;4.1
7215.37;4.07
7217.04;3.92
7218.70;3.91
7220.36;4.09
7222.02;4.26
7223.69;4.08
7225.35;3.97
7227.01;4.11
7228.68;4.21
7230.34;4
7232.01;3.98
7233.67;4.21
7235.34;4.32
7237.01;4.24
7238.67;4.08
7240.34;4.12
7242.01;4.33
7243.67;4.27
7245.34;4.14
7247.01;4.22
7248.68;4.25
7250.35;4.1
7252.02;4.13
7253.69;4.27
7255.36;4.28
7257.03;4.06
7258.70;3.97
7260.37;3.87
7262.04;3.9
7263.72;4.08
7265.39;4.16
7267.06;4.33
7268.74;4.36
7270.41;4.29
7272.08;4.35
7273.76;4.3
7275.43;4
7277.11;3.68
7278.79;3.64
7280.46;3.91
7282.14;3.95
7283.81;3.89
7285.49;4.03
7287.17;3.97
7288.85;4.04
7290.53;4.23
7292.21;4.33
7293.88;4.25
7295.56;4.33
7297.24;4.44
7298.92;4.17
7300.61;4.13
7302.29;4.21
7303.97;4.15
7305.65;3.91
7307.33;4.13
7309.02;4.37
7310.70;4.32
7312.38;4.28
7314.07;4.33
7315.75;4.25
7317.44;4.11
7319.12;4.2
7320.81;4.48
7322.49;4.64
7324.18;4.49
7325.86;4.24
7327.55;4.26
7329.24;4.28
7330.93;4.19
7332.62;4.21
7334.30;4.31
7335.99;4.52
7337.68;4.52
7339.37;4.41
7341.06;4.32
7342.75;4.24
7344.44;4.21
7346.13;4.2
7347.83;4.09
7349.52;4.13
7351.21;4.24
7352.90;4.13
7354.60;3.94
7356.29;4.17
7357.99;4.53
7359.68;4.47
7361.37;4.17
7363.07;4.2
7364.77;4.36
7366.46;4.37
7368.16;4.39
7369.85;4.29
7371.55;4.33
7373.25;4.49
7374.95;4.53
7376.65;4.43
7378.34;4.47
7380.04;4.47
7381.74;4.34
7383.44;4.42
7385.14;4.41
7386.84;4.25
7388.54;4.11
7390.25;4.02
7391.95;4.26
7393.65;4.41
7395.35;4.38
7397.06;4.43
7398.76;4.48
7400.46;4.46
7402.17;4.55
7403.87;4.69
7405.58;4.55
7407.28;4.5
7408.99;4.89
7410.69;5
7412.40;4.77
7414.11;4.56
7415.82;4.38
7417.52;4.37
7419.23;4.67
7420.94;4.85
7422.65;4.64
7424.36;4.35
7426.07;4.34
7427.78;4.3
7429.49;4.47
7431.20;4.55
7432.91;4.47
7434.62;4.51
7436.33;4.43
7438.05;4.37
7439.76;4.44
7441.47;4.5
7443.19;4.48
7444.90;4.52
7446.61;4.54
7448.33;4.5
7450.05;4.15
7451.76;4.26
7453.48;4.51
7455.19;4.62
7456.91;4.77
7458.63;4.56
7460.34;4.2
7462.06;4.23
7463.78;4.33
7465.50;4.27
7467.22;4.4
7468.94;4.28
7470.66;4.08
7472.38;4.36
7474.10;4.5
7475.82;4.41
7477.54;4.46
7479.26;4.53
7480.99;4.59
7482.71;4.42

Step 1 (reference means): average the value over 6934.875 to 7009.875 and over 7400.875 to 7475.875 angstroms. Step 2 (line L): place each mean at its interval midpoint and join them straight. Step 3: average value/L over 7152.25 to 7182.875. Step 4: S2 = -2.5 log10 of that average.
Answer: 0.12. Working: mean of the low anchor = 4.4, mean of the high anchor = 4.48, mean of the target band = 3.97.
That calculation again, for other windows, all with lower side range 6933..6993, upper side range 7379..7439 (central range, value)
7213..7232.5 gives 0.095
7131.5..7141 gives 0.157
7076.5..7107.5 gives 0.090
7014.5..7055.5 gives 0.006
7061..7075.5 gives 0.084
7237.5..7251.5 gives 0.062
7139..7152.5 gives 0.187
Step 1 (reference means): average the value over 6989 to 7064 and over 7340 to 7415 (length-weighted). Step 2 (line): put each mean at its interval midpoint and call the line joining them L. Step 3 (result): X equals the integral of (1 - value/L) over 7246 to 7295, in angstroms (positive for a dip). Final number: 3.15 angstroms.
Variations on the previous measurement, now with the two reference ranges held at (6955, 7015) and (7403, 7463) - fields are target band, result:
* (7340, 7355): 1.0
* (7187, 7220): 3.4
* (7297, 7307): 0.7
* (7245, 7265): 1.6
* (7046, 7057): 0.2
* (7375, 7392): 0.6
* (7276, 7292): 1.9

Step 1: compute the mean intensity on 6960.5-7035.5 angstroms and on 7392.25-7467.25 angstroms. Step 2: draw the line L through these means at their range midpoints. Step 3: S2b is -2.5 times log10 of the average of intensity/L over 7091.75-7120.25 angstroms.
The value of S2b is 0.11 mag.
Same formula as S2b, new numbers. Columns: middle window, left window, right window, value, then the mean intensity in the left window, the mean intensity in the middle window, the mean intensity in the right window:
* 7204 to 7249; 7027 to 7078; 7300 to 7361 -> 0.04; 4.29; 4.12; 4.27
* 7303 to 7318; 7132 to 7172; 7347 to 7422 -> 0.00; 3.83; 4.21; 4.41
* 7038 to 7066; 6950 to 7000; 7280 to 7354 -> -0.01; 4.37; 4.39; 4.23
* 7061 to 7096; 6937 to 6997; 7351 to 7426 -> 0.08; 4.36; 4.07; 4.43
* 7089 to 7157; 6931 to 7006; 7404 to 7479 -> 0.13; 4.38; 3.91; 4.48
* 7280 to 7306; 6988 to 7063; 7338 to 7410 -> 0.06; 4.39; 4.13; 4.35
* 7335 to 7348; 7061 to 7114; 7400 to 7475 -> 0.01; 4.04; 4.32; 4.48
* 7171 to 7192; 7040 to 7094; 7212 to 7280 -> 0.04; 4.22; 4.01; 4.11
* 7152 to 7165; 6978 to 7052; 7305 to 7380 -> 0.10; 4.38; 3.95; 4.3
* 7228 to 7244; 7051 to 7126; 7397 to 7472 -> 0.02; 4.08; 4.17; 4.48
